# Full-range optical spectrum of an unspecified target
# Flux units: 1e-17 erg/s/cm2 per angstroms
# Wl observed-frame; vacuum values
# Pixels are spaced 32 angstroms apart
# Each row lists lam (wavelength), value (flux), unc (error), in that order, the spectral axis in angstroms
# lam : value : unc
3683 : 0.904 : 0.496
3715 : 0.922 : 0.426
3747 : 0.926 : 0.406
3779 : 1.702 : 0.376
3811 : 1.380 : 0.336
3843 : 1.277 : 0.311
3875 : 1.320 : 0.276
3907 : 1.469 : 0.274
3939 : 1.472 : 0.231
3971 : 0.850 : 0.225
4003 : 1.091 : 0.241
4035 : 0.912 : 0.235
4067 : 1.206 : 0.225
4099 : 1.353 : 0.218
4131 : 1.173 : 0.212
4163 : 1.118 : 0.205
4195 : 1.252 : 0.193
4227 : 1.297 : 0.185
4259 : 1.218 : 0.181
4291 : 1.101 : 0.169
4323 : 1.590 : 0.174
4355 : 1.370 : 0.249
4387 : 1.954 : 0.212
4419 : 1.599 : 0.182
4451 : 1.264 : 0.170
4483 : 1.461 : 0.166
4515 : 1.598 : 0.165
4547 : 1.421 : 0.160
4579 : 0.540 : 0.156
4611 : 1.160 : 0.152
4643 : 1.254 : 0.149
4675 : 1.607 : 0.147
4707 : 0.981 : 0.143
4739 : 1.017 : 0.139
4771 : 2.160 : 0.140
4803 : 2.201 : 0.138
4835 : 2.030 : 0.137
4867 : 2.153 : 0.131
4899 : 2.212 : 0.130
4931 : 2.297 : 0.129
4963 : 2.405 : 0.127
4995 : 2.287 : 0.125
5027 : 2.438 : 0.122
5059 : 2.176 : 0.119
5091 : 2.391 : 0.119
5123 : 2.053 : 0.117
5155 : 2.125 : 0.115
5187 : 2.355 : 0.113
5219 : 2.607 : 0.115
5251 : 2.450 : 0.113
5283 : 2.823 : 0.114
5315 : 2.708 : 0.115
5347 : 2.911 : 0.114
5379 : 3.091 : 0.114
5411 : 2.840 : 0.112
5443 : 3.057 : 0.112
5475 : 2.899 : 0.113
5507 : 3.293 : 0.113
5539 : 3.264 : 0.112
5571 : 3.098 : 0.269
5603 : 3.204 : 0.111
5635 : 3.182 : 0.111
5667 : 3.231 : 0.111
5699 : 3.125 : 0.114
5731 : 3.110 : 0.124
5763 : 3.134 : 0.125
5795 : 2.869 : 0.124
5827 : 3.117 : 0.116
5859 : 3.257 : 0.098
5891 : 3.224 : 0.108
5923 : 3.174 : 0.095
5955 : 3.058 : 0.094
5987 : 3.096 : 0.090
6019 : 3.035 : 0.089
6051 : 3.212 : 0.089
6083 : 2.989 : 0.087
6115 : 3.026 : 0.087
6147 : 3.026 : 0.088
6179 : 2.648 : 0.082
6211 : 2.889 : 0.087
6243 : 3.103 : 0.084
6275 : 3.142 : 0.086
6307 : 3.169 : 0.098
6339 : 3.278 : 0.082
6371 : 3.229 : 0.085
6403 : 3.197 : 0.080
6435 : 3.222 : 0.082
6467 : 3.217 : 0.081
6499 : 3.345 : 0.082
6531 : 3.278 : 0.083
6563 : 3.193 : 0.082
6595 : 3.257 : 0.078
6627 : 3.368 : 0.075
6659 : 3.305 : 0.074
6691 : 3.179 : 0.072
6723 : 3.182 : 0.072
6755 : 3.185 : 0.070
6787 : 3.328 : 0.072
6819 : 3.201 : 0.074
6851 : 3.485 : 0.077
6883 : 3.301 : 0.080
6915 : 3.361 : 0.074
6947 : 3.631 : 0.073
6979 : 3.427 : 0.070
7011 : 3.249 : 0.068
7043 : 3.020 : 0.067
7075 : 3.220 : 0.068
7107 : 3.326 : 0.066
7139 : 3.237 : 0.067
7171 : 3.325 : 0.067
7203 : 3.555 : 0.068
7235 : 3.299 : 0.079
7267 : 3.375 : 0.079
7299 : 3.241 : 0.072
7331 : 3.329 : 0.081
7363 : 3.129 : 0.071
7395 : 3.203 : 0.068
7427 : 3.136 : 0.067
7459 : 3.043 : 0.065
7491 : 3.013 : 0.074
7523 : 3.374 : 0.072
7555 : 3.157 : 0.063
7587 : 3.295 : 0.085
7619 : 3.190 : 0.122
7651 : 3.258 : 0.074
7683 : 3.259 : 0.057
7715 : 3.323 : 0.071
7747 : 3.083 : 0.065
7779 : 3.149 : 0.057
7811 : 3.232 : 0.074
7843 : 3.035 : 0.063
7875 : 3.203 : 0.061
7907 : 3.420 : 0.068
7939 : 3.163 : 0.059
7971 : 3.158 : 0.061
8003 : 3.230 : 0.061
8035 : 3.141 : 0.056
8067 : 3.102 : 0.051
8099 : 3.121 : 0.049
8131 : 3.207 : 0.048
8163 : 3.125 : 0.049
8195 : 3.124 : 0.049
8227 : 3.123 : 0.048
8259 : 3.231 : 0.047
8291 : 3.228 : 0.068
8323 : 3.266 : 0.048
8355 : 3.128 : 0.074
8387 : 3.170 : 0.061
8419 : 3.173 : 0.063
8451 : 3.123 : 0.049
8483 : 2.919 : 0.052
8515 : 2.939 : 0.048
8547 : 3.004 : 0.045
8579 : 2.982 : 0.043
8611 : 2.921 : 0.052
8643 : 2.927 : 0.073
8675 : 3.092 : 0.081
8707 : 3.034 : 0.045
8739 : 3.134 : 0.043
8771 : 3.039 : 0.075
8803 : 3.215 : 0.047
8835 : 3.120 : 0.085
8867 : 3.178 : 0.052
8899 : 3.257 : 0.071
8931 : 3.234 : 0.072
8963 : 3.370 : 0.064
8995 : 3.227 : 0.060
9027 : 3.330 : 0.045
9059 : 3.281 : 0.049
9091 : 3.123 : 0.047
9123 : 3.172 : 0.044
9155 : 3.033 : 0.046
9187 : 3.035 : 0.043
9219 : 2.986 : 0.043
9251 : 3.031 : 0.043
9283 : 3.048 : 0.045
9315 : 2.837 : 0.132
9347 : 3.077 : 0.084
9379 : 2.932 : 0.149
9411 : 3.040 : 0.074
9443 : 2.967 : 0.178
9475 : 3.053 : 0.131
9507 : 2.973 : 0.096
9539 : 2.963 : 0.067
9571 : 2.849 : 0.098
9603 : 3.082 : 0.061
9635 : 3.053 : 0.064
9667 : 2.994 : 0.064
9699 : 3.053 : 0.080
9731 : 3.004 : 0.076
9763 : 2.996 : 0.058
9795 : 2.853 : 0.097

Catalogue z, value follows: 0.19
